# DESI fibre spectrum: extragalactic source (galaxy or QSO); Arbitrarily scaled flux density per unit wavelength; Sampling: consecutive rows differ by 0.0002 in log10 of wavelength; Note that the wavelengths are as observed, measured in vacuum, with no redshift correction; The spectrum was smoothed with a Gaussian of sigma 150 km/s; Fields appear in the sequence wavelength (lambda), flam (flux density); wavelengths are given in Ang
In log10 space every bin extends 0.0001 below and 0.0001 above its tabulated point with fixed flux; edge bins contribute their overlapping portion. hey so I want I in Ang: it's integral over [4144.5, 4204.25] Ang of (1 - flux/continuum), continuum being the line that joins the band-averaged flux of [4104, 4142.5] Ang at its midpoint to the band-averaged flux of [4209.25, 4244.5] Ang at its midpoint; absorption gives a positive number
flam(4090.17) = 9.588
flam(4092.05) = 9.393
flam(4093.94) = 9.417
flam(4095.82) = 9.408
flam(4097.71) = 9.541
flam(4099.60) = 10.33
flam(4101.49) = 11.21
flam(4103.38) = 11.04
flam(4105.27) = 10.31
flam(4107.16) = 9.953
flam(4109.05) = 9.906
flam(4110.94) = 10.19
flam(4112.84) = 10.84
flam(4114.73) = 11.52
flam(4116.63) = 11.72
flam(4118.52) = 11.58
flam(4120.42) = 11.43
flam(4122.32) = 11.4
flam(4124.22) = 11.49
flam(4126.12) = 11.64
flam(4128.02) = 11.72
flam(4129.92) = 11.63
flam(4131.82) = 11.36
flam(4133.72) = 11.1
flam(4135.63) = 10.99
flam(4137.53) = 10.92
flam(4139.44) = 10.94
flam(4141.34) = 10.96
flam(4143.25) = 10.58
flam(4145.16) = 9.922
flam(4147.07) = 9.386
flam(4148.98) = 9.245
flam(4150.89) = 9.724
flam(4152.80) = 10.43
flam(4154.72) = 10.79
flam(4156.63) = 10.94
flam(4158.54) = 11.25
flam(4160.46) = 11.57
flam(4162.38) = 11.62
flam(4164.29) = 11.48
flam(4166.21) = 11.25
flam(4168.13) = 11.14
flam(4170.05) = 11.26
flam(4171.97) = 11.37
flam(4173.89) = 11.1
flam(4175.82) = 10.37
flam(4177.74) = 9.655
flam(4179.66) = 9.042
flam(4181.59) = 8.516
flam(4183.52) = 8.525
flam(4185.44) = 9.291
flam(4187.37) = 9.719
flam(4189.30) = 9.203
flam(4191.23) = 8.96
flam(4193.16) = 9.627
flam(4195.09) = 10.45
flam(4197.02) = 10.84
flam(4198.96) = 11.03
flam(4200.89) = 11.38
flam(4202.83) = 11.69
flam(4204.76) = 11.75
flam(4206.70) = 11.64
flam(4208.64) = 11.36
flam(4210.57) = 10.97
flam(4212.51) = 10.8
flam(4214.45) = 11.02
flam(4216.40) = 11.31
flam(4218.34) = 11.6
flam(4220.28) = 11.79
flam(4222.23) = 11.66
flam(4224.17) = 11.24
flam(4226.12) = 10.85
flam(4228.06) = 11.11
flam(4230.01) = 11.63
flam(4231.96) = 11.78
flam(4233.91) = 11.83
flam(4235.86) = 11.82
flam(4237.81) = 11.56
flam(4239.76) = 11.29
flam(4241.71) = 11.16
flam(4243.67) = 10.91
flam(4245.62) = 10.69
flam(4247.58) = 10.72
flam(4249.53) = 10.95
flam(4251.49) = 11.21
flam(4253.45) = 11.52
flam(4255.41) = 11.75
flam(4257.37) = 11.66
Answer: 4.6 Ang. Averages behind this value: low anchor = 11.1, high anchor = 11.4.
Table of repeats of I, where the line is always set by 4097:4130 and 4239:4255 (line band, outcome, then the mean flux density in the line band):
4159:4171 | -0.4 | 11.4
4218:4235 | -0.7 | 11.5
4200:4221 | -0.6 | 11.4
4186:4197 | 1.3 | 9.69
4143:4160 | 1.1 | 10.3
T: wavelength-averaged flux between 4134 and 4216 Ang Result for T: 10.5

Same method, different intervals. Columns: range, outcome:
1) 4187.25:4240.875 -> 11.1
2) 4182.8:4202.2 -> 9.95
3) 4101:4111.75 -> 10.4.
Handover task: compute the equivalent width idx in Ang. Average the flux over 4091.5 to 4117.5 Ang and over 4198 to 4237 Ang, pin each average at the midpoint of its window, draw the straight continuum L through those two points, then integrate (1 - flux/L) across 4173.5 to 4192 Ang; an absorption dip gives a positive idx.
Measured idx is 2.83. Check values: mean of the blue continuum 10.3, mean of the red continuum 11.4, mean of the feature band 9.39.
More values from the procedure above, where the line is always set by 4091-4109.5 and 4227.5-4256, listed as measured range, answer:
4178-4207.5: 2.2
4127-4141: -1.2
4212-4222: -0.2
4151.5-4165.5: -0.7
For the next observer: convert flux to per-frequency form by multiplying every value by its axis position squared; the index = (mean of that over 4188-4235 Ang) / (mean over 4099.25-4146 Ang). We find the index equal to 1.0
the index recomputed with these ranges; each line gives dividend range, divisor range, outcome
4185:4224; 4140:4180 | 1.04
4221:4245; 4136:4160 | 1.13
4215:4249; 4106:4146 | 1.08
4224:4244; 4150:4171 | 1.07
